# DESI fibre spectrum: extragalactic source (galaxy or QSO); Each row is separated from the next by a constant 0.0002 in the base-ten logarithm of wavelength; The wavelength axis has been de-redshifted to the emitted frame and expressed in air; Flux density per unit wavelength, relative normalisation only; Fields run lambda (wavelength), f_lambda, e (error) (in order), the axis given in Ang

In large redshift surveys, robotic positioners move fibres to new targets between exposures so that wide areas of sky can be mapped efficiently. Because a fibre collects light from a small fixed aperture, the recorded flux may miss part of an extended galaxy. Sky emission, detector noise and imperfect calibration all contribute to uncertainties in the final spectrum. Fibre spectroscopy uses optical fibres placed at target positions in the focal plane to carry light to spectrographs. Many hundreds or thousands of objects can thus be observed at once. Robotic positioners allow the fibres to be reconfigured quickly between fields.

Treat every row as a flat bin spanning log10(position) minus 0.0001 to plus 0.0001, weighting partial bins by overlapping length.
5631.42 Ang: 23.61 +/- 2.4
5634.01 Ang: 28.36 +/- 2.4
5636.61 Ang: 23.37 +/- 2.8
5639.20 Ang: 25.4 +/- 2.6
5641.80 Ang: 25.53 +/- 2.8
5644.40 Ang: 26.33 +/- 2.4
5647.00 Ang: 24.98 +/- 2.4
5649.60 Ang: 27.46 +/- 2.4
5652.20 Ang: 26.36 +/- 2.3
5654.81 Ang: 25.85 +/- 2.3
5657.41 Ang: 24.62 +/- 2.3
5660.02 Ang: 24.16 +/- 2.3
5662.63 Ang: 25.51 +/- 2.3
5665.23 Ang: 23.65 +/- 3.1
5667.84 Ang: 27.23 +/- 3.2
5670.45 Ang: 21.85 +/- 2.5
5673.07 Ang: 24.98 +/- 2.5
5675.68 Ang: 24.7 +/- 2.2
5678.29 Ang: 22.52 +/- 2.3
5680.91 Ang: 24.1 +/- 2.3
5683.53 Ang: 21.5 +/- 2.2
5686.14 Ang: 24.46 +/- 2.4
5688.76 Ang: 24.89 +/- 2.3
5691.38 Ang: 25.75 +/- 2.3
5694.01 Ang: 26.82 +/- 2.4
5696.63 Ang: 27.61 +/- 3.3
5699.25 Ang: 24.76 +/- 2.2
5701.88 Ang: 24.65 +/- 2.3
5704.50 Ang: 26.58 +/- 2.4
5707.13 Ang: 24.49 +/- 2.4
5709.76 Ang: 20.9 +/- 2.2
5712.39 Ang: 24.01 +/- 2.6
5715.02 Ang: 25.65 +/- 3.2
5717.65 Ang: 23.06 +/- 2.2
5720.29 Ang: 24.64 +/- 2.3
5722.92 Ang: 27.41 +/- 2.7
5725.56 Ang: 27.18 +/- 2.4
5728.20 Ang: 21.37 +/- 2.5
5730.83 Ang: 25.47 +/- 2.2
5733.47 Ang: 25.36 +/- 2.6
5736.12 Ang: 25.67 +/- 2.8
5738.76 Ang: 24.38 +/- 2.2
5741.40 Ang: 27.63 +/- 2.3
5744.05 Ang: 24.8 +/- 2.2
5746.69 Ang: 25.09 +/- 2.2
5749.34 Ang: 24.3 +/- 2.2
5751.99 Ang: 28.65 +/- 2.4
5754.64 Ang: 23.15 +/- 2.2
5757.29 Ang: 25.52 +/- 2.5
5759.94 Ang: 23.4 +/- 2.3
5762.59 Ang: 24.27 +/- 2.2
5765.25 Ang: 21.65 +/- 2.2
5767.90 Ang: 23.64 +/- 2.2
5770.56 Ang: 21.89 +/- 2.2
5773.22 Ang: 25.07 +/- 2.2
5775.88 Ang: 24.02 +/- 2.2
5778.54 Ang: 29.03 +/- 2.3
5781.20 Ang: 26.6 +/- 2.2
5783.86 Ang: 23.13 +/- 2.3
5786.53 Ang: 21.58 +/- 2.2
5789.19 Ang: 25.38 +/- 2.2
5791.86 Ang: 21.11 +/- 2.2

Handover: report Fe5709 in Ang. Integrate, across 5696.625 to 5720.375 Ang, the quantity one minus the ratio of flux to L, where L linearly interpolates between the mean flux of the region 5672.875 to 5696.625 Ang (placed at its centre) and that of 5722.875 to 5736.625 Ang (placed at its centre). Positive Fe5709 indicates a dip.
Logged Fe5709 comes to 0.4 Ang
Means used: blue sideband 24.6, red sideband 25.2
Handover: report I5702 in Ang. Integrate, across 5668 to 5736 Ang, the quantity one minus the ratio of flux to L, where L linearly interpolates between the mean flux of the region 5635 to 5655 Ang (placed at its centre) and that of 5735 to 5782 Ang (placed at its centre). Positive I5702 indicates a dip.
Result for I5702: 1.7 Ang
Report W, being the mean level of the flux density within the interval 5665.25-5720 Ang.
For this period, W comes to 24.5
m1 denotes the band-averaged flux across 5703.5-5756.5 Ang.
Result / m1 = 25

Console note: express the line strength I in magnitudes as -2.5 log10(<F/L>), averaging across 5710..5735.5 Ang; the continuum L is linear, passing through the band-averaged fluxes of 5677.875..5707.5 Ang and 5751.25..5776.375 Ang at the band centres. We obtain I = -0.01 mag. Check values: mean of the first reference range 24.9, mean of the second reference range 24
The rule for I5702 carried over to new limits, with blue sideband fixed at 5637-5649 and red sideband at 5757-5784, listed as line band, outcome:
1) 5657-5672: 0.5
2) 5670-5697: 0.8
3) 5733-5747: -0.5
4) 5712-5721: 0.2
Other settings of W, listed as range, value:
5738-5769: 24.7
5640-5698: 25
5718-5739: 25.1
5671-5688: 23.7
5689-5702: 25.9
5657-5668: 24.8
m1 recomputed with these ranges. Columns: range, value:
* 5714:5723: 24.9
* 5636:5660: 25.5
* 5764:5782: 24.5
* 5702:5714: 24.1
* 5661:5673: 24.6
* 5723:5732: 25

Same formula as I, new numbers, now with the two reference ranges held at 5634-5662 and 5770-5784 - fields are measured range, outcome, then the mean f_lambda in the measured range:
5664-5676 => 0.05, 24.5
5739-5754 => -0.02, 25.8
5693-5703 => -0.02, 26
